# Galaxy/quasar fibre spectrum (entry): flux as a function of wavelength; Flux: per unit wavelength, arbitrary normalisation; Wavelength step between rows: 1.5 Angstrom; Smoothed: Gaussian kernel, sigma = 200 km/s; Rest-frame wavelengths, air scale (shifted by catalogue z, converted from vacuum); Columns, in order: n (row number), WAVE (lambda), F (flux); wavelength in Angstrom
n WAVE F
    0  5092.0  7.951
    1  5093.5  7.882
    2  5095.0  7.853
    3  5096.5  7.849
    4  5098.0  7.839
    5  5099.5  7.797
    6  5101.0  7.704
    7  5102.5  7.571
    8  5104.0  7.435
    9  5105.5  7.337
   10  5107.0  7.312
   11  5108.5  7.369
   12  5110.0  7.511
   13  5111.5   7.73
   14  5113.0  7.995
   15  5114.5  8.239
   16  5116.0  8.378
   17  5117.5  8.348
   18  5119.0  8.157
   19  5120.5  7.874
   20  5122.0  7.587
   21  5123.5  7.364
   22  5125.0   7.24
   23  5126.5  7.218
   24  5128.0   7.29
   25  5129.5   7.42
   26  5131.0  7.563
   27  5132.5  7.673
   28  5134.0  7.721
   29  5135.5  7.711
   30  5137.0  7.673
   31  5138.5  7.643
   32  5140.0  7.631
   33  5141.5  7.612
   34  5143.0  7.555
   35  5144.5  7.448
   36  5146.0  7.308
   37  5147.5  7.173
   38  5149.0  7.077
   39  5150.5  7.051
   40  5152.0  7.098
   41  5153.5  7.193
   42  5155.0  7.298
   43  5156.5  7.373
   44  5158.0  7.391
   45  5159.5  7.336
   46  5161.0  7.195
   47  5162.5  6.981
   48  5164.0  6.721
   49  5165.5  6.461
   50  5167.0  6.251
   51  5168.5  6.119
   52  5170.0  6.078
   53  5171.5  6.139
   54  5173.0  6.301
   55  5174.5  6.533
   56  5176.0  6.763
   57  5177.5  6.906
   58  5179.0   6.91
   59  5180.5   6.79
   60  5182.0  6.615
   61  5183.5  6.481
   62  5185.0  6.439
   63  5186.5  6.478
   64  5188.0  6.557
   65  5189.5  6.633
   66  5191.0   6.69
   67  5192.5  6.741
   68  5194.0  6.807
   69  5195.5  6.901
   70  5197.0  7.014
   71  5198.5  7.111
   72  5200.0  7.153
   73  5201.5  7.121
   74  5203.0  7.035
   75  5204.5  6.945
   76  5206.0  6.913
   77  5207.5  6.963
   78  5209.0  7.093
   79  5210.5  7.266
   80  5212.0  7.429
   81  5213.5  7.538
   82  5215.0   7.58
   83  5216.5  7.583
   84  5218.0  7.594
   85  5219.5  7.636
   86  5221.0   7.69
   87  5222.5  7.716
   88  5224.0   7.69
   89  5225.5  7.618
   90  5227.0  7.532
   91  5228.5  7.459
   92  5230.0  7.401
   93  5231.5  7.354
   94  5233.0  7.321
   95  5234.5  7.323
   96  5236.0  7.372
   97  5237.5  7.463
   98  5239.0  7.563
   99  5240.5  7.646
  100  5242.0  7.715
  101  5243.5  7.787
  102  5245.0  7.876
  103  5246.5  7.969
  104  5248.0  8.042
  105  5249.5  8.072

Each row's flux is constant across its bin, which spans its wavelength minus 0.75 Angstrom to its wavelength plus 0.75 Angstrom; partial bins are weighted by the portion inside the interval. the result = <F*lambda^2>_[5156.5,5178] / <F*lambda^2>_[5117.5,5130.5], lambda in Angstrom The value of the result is 0.90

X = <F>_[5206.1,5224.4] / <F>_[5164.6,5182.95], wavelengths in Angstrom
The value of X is 1.15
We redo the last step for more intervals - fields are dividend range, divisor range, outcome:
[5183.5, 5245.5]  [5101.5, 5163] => 0.96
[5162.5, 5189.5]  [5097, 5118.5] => 0.84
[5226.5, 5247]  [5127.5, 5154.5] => 1.02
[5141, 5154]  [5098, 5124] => 0.94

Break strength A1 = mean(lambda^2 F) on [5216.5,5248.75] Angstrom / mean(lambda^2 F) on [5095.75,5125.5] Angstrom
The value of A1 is 1.03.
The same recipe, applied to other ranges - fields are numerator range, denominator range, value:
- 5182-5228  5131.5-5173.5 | 1.02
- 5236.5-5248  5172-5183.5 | 1.19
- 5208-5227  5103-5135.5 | 1.02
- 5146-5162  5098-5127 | 0.95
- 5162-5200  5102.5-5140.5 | 0.89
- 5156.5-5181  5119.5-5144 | 0.90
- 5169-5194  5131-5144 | 0.87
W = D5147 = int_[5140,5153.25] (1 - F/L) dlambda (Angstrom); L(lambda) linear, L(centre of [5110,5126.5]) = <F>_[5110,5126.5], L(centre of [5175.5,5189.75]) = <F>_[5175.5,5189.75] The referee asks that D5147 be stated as 0.0 Angstrom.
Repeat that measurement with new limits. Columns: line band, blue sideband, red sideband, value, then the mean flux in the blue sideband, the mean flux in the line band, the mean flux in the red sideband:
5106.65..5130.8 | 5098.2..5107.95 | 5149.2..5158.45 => -0.8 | 7.54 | 7.69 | 7.22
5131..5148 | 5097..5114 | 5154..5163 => -0.4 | 7.61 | 7.56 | 7.27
